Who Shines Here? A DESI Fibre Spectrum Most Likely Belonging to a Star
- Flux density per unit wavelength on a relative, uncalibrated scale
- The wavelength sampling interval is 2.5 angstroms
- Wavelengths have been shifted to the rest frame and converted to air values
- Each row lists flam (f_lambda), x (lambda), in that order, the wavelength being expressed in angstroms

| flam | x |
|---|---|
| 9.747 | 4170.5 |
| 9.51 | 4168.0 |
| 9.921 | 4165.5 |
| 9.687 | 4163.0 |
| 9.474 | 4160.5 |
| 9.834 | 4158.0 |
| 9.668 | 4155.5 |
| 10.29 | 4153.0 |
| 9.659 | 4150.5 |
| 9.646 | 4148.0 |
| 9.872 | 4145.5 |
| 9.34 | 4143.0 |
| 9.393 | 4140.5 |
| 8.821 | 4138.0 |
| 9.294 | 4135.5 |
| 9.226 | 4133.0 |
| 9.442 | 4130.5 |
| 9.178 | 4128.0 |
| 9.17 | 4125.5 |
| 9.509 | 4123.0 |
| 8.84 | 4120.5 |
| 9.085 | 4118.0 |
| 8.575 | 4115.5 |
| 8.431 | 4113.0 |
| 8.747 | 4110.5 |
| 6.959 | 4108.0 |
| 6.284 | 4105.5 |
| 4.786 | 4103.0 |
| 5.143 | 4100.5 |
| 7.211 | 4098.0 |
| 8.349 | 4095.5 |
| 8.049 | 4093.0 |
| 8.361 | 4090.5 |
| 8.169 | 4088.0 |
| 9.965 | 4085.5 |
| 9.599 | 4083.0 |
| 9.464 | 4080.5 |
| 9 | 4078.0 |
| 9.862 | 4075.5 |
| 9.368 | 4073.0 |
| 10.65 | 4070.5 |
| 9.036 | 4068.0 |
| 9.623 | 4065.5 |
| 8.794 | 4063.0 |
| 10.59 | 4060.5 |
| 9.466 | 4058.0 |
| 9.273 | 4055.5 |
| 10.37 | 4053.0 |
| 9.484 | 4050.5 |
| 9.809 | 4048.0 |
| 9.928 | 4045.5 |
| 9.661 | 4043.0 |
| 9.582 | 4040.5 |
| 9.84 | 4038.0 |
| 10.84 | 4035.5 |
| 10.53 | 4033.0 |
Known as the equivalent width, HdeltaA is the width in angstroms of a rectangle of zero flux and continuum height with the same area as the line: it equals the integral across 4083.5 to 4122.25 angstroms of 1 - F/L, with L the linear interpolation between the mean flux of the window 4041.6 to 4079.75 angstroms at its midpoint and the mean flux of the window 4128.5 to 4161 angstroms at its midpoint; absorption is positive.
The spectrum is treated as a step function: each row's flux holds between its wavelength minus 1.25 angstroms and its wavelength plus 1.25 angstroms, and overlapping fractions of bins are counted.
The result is 7.0 angstroms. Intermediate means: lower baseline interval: 9.66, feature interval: 7.85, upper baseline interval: 9.53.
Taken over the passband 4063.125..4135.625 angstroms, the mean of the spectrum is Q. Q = 8.59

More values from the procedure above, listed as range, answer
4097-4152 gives 8.5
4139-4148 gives 9.53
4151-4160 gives 9.87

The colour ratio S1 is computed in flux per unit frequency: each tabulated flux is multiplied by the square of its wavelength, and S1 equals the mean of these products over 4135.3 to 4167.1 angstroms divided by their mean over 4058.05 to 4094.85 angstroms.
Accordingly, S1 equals 1.07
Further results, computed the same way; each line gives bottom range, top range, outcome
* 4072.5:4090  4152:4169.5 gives 1.09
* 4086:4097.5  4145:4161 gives 1.22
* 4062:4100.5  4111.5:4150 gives 1.06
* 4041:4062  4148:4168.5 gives 1.05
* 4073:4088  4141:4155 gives 1.07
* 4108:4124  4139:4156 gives 1.13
